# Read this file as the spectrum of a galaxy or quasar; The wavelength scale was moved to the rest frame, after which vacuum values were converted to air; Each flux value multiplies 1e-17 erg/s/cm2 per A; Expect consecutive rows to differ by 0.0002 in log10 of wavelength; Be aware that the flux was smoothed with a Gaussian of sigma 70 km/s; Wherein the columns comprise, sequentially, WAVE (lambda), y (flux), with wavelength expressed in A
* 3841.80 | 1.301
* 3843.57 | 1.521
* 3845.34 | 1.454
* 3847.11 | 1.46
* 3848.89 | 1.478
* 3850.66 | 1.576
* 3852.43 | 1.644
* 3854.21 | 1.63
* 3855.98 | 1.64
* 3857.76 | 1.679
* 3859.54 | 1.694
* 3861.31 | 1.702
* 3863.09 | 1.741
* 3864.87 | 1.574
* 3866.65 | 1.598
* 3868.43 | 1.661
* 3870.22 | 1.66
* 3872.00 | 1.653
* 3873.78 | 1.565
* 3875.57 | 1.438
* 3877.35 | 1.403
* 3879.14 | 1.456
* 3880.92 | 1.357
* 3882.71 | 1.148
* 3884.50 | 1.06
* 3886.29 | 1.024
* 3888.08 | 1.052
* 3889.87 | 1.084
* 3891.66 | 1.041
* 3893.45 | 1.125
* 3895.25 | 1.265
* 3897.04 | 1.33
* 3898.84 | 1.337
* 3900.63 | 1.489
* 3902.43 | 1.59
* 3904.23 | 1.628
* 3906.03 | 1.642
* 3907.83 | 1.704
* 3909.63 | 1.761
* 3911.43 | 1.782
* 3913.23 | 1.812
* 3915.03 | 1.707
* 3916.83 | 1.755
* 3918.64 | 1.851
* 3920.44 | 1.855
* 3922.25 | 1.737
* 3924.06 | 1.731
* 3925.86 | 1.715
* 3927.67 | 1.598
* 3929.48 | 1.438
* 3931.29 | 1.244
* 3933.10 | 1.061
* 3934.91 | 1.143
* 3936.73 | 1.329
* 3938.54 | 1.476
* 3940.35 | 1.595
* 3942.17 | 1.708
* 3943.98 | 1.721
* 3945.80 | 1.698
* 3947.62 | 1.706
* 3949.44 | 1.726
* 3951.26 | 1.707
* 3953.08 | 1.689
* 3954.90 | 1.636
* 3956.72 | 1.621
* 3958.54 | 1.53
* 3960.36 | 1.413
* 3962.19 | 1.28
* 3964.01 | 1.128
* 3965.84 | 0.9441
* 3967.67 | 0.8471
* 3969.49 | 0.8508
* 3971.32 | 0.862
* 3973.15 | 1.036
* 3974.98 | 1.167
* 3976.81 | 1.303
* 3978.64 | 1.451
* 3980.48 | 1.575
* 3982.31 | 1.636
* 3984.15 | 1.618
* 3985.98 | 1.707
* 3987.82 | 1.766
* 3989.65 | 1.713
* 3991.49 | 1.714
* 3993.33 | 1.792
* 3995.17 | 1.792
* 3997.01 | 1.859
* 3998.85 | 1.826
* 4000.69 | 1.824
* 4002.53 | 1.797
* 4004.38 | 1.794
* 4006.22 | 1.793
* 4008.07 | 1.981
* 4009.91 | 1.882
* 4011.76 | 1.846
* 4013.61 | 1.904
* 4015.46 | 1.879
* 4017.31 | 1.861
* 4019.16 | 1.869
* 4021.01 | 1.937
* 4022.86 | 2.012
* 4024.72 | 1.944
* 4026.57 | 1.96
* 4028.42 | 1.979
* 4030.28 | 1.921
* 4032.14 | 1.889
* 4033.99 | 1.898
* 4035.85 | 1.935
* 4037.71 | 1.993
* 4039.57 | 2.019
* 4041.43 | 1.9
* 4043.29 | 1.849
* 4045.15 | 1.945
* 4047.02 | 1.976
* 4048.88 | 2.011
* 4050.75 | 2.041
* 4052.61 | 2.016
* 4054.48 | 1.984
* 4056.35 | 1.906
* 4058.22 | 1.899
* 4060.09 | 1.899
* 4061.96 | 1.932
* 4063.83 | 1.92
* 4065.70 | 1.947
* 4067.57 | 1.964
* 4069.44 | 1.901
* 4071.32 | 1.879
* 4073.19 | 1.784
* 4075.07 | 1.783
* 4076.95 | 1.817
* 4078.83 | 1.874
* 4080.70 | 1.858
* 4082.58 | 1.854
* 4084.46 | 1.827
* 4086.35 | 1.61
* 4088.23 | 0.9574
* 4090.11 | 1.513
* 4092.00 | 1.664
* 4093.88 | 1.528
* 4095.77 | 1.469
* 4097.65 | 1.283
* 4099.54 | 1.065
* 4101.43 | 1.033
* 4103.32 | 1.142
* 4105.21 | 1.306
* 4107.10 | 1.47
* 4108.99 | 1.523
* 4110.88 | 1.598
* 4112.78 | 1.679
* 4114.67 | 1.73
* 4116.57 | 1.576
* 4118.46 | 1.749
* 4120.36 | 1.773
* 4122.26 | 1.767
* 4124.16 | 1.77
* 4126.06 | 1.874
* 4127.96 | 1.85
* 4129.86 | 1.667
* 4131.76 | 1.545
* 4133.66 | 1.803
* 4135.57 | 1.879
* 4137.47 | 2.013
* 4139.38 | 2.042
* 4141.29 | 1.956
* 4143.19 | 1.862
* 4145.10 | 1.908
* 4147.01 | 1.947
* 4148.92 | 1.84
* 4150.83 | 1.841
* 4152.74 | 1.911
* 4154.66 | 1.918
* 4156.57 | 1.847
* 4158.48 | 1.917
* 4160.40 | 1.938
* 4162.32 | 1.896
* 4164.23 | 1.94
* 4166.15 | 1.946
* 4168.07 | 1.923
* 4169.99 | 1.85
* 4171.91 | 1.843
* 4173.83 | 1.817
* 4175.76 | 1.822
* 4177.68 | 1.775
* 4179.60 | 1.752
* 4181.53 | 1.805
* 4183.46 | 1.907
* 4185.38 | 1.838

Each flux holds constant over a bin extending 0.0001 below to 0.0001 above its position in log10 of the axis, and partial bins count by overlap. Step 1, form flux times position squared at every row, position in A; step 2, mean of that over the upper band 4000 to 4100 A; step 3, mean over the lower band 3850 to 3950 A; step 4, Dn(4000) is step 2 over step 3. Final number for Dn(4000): 1.3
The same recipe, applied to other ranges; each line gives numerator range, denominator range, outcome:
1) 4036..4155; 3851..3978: 1.31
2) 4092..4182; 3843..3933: 1.29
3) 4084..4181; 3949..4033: 1.12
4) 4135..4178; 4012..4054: 1.04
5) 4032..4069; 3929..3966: 1.39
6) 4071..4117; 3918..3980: 1.16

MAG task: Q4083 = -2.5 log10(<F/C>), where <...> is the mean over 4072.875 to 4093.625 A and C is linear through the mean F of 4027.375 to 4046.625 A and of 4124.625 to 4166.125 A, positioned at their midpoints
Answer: 0.14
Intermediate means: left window 1.93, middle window 1.68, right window 1.88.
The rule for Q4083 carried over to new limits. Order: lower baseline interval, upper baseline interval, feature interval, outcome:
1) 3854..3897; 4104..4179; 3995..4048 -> -0.17 mag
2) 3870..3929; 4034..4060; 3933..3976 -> 0.20 mag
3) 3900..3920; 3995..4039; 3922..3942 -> 0.19 mag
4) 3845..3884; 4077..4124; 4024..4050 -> -0.25 mag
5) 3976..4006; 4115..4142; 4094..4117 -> 0.26 mag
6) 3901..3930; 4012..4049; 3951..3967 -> 0.25 mag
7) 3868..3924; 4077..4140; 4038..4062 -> -0.23 mag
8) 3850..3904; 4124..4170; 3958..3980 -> 0.35 mag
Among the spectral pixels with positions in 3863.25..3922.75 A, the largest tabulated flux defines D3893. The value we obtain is 1.855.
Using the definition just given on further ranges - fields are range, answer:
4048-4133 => 2.041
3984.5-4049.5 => 2.019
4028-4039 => 1.993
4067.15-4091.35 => 1.964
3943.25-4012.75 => 1.981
